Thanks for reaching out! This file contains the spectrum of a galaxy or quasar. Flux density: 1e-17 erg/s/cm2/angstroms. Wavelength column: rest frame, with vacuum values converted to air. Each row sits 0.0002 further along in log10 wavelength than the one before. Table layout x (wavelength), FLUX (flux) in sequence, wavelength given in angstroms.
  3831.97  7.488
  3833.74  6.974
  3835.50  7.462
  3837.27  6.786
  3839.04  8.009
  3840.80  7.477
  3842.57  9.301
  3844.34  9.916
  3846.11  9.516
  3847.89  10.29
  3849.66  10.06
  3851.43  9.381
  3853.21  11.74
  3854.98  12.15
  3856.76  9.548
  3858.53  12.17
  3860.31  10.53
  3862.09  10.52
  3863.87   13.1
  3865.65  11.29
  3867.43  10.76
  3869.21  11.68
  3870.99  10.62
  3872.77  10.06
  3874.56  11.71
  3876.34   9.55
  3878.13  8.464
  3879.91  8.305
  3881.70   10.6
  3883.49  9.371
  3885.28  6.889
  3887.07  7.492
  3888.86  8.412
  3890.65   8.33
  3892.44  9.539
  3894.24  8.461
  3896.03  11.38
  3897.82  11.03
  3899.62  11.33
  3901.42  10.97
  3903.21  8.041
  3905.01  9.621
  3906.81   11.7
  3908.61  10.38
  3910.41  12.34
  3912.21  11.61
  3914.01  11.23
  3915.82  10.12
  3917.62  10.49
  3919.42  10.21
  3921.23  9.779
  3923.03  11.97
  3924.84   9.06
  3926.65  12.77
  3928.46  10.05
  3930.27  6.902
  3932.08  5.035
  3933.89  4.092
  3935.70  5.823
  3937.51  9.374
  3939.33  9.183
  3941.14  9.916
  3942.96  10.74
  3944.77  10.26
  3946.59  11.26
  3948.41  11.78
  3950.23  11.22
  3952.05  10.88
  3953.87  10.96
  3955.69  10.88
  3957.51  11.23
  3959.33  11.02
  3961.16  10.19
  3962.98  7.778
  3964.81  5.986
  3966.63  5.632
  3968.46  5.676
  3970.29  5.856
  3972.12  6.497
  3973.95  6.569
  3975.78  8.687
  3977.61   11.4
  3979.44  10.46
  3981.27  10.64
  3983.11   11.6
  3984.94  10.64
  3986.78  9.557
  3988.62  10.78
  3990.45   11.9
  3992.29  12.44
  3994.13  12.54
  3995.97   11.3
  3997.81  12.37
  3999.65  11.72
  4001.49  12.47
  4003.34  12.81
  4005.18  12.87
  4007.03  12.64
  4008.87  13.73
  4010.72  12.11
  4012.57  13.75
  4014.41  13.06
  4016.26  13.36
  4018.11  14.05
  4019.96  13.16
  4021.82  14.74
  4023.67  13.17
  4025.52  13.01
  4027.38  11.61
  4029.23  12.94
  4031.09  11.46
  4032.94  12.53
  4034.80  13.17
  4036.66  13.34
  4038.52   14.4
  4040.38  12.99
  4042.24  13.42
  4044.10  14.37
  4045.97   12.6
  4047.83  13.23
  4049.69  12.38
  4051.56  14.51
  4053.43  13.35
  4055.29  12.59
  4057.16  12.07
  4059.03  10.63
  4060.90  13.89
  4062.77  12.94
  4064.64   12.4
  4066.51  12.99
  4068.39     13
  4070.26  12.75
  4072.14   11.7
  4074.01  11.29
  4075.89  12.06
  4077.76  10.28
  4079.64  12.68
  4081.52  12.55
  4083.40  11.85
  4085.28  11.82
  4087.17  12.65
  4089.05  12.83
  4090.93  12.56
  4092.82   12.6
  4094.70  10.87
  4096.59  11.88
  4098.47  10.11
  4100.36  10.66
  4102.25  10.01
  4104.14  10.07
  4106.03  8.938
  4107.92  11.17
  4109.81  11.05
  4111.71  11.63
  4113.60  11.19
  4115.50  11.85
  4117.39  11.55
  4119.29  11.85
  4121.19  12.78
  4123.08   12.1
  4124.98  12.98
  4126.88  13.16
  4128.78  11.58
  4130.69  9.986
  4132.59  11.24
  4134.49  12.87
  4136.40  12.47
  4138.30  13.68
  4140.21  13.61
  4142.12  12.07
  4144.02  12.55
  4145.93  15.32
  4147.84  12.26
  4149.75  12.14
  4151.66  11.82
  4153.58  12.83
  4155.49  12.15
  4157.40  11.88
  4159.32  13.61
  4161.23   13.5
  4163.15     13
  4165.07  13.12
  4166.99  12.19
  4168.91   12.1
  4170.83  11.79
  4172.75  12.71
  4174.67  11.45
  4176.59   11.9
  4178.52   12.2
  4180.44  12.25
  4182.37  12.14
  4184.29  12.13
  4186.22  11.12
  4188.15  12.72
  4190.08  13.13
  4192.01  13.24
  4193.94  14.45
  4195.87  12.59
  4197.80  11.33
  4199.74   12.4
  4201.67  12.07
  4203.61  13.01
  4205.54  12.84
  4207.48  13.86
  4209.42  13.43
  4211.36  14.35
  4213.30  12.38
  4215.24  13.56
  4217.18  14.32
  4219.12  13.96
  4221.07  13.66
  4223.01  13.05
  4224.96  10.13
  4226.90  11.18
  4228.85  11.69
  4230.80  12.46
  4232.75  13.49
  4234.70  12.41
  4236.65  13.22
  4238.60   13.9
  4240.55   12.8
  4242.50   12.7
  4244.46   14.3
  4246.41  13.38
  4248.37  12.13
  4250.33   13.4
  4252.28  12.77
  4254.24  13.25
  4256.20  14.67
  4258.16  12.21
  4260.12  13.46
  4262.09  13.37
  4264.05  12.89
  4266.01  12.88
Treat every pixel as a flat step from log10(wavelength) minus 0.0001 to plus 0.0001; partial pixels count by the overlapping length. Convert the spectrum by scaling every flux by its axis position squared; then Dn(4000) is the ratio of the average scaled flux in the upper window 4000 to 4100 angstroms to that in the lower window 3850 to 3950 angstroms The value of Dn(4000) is 1.37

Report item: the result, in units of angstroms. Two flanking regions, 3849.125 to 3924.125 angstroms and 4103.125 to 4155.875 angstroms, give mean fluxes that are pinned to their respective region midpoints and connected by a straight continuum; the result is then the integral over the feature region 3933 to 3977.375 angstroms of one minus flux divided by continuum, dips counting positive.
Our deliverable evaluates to 8.0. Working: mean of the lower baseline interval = 10.3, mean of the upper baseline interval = 12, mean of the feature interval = 8.85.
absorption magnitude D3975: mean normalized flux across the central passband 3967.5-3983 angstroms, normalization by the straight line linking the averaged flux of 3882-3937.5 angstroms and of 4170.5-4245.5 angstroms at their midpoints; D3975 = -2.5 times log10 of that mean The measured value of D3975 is 0.21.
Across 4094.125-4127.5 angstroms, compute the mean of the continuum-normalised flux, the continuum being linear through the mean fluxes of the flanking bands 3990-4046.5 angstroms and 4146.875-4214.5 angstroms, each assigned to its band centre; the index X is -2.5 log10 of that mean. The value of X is 0.13 mag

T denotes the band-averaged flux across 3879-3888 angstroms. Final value 8.53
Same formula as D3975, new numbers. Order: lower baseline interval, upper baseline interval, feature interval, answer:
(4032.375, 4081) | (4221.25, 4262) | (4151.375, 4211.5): 0.02 mag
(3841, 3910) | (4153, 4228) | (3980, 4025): -0.12 mag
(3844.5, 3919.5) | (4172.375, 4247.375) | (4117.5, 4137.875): 0.00 mag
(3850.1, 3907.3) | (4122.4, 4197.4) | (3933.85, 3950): 0.12 mag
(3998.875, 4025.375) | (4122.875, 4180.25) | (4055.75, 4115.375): 0.09 mag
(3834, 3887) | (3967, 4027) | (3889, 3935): 0.06 mag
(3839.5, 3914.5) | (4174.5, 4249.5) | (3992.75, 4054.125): -0.15 mag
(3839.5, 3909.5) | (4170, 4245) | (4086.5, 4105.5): 0.04 mag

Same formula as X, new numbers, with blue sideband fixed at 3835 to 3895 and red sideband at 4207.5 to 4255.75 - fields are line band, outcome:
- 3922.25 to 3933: 0.11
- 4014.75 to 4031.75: -0.17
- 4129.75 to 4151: -0.03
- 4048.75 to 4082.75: -0.08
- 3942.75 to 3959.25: -0.06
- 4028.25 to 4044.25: -0.17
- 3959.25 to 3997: 0.15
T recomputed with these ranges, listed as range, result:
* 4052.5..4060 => 12.2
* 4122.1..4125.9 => 12.6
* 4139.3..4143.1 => 12.8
